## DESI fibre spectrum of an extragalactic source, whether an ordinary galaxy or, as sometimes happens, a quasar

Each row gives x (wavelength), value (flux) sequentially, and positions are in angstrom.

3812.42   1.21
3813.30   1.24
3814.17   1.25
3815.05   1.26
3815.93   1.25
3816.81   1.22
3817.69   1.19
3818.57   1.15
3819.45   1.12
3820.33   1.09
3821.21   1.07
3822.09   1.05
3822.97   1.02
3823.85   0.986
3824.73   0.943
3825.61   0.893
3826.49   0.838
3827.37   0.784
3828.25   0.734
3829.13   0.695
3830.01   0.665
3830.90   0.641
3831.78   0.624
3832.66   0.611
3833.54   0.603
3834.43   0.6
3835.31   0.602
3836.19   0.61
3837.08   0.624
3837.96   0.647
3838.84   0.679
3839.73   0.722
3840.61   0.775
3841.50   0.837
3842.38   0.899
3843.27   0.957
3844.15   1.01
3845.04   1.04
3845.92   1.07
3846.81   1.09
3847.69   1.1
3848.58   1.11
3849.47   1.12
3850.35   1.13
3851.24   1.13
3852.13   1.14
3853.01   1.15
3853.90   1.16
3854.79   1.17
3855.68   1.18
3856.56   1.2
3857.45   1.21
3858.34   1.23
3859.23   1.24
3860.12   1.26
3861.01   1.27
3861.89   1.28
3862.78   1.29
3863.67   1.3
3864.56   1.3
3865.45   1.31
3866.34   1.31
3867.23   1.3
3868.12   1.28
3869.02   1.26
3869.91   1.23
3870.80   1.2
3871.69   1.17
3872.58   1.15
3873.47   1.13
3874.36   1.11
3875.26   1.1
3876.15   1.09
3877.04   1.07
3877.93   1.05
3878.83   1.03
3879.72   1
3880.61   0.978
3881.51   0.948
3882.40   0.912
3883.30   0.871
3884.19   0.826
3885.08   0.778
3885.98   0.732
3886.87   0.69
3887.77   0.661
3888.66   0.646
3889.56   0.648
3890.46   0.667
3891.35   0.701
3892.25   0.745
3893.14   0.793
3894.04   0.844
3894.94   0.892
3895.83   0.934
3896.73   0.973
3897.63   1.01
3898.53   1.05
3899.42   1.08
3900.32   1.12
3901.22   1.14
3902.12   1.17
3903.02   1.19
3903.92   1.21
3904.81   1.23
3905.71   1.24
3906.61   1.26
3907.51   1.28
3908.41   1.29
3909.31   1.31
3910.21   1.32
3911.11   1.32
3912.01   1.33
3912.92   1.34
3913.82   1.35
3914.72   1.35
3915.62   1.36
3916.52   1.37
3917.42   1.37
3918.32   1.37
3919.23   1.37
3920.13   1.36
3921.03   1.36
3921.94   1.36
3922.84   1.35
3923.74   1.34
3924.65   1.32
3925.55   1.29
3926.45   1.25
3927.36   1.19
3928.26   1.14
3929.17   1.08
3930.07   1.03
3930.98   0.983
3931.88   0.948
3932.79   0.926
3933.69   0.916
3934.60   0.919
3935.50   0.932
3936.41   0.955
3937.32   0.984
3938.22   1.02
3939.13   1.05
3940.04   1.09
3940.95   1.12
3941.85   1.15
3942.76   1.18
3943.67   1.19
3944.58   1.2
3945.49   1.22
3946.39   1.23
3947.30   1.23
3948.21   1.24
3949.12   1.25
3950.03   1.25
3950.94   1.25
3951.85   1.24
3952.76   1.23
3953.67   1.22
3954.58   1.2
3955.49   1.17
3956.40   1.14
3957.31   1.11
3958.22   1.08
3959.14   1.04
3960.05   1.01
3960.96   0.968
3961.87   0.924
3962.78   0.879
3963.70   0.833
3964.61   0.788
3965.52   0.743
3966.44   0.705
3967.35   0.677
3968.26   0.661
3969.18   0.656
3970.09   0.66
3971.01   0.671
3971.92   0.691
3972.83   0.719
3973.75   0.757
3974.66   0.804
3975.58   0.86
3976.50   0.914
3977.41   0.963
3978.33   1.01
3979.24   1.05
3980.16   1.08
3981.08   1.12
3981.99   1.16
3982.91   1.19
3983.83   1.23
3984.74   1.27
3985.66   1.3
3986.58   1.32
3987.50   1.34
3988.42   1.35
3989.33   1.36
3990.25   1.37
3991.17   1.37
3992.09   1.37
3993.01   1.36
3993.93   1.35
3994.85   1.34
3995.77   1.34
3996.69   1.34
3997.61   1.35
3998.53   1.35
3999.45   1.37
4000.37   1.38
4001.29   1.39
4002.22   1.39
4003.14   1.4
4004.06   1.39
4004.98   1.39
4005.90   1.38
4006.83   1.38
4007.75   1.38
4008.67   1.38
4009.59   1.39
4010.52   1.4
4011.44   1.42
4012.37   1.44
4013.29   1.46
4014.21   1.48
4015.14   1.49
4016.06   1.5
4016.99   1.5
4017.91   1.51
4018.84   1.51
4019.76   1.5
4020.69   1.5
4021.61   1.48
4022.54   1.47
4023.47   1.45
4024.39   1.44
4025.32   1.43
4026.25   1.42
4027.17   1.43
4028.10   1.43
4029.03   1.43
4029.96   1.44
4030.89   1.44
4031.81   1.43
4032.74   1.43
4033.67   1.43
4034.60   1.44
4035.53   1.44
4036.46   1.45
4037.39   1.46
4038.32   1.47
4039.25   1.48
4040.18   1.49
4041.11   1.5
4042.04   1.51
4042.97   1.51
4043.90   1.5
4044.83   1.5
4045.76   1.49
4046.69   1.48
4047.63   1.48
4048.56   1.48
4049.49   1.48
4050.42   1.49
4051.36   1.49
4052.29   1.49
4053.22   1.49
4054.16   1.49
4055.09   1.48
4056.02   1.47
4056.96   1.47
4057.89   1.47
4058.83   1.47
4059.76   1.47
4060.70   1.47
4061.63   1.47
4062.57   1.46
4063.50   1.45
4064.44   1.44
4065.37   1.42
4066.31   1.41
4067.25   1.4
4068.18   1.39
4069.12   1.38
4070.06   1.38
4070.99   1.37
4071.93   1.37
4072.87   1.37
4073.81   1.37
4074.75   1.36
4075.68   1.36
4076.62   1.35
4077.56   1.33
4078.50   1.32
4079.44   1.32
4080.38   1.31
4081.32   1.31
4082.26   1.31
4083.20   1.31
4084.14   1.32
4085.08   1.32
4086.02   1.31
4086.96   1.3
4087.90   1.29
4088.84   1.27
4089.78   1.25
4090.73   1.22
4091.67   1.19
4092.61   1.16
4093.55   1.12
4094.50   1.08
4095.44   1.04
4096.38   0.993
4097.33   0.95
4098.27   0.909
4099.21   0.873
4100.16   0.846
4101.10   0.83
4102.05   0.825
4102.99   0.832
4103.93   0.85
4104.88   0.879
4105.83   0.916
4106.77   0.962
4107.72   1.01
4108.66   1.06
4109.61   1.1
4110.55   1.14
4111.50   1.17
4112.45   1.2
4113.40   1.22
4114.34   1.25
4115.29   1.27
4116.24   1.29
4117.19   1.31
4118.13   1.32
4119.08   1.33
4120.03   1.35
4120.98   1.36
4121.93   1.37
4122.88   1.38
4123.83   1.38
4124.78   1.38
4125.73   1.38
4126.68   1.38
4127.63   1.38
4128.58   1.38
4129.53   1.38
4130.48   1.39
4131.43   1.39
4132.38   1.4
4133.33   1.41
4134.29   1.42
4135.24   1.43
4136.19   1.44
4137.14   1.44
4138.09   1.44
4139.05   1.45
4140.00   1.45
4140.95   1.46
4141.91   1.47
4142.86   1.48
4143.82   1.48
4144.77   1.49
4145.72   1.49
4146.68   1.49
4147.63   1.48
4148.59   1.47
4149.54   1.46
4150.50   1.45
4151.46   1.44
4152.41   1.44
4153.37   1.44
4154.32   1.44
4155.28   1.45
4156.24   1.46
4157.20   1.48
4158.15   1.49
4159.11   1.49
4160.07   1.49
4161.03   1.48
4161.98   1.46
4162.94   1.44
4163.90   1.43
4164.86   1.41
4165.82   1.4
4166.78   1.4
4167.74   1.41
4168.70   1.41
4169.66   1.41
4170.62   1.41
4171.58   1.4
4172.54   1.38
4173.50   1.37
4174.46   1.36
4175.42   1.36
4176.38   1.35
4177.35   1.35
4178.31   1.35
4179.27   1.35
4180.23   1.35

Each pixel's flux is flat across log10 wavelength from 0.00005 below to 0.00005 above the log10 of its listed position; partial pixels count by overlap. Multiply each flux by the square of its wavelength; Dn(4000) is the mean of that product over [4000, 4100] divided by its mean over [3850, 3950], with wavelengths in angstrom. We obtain 1.3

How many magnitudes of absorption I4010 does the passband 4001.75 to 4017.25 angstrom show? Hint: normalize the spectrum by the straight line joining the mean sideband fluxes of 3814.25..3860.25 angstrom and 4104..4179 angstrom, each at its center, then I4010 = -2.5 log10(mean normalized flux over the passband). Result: -0.19 mag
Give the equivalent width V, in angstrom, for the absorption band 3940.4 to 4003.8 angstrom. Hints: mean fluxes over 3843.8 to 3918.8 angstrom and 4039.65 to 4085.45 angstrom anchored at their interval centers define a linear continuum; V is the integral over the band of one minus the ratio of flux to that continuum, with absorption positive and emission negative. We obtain 7.53 angstrom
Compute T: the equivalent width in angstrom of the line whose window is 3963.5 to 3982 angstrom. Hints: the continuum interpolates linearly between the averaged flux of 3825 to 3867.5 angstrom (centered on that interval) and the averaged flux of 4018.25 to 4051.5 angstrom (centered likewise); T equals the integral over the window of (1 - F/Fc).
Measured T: 6.8 angstrom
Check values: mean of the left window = 0.982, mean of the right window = 1.47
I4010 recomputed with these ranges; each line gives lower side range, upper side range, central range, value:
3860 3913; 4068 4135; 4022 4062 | -0.23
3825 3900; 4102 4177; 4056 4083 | -0.11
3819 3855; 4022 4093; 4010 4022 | -0.13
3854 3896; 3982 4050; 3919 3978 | 0.18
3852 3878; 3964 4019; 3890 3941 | 0.06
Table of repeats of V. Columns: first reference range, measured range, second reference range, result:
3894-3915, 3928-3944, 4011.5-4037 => 2.84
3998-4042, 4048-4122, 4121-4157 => 8.77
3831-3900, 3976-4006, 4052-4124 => -3.70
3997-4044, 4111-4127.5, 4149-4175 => 1.38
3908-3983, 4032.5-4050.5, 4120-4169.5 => -3.16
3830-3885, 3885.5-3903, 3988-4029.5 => 3.85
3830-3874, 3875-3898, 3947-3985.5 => 3.54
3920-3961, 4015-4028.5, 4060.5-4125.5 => -3.18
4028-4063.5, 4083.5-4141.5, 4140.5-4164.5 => 9.72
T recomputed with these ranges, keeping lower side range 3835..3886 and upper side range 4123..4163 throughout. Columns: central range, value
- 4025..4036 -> -1.2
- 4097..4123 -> 5.6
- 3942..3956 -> -0.4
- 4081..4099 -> 2.4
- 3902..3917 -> -2.2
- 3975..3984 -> 1.3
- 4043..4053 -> -1.3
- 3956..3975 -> 5.8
